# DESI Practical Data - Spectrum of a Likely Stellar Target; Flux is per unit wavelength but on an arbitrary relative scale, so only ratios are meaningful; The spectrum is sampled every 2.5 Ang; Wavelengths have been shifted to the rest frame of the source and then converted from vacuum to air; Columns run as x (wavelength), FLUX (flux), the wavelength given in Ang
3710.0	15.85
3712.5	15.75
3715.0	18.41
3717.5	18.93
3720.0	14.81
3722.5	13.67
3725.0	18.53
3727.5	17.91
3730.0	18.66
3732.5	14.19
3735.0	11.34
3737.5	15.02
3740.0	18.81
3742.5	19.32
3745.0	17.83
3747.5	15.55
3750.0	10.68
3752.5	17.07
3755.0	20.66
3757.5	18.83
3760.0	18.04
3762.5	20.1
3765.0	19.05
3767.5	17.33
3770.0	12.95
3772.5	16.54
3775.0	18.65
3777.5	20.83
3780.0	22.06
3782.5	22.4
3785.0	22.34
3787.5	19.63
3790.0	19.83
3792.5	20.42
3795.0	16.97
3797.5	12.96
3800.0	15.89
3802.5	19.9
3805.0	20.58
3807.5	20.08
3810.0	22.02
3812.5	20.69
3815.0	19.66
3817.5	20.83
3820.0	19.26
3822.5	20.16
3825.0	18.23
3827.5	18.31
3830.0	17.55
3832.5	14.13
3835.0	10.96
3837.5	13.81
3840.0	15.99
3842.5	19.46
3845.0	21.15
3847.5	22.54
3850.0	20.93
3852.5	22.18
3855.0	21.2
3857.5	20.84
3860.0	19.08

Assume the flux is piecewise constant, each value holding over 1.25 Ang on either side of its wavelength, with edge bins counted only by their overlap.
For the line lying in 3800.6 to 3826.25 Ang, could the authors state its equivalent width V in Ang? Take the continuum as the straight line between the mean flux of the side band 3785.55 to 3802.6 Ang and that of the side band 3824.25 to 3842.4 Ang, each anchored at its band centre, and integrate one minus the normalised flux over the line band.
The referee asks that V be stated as -4.8 Ang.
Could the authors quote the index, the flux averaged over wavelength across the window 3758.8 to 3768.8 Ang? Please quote 18.6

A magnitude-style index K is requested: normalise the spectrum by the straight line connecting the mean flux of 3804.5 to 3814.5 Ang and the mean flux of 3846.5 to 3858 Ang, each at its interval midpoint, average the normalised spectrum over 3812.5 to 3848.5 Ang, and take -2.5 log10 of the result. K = 0.17 mag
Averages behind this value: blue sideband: 20.8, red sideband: 21.6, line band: 18.1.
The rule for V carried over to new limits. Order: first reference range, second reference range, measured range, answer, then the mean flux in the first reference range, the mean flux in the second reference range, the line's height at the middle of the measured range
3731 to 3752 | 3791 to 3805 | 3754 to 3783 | -4.20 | 15.4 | 17.6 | 16.5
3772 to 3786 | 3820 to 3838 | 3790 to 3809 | 0.63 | 20.6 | 16.5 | 18.9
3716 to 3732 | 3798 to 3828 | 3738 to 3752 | 0.92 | 17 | 19.5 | 17.6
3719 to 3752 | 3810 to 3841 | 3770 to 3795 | -4.36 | 15.9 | 17.7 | 16.8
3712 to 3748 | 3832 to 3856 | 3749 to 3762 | -0.26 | 16.6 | 18.3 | 17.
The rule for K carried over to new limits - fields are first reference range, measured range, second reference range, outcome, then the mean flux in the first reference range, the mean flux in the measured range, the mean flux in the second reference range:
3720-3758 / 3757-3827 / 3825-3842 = -0.200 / 16.4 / 19.1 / 15.5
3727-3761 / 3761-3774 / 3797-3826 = 0.022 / 16.7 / 17.2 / 19.4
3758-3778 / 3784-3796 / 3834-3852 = -0.110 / 17.9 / 19.8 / 18.1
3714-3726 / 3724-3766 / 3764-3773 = -0.035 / 16.8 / 17.1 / 16.4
